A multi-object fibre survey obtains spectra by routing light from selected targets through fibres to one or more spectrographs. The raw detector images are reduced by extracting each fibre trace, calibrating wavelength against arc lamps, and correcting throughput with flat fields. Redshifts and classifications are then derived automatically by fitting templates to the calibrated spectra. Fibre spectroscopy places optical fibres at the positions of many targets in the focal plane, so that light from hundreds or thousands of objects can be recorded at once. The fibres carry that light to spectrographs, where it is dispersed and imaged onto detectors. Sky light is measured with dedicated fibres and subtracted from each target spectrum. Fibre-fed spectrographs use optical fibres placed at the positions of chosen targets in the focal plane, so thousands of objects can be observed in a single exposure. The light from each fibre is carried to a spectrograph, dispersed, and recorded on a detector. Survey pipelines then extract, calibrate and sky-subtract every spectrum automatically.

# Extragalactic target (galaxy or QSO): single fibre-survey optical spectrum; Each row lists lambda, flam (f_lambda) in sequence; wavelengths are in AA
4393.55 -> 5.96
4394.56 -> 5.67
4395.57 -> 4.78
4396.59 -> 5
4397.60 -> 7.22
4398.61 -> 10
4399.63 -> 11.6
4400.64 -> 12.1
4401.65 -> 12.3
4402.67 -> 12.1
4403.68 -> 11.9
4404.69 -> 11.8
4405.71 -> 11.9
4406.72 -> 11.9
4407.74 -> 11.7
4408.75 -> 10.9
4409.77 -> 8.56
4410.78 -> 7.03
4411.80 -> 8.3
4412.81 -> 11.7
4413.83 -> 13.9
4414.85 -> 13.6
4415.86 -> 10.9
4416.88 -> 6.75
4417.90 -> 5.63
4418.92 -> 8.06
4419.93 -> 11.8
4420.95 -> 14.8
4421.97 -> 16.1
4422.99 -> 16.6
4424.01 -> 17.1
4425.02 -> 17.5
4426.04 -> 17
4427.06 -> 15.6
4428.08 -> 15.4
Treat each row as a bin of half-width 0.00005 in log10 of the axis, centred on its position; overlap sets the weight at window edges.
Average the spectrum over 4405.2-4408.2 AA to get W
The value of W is 11.8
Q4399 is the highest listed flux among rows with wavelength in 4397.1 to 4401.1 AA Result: 12.1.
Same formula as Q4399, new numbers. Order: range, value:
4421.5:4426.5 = 17.5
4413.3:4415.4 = 13.9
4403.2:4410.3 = 11.9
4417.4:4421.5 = 14.8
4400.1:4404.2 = 12.3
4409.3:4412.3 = 8.56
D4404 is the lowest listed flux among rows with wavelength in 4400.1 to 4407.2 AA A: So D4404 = 11.8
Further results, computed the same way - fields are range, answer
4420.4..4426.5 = 14.8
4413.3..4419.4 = 5.63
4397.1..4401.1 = 7.22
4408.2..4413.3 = 7.03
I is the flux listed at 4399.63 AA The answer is 11.6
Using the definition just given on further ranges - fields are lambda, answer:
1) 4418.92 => 8.06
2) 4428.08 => 15.4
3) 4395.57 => 4.78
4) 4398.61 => 10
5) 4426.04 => 17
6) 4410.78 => 7.03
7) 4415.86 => 10.9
